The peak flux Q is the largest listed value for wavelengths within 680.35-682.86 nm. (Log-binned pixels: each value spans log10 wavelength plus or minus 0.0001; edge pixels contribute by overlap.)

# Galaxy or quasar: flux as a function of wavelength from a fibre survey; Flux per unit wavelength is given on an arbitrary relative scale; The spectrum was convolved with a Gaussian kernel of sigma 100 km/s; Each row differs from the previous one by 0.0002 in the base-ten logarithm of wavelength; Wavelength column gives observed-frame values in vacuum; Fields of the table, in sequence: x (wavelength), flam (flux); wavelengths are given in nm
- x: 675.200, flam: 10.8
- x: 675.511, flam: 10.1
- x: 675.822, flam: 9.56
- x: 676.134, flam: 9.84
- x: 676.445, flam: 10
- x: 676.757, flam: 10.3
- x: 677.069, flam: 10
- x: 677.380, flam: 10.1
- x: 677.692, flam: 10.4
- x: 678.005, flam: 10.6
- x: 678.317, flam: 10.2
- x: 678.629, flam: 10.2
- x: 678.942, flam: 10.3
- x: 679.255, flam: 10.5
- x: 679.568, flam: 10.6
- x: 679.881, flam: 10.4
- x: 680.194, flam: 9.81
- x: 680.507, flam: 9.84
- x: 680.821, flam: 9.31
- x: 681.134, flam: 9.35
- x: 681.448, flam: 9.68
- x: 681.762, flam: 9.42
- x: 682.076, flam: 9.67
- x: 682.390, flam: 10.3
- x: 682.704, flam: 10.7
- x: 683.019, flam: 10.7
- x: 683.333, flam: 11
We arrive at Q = 10.7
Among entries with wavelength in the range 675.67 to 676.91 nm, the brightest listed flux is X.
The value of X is 10.3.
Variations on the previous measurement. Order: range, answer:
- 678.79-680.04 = 10.6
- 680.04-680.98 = 9.84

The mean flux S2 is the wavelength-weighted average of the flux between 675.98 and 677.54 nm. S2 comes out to 10.1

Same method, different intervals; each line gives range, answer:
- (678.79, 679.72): 10.5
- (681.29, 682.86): 9.95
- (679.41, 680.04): 10.5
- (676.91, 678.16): 10.3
